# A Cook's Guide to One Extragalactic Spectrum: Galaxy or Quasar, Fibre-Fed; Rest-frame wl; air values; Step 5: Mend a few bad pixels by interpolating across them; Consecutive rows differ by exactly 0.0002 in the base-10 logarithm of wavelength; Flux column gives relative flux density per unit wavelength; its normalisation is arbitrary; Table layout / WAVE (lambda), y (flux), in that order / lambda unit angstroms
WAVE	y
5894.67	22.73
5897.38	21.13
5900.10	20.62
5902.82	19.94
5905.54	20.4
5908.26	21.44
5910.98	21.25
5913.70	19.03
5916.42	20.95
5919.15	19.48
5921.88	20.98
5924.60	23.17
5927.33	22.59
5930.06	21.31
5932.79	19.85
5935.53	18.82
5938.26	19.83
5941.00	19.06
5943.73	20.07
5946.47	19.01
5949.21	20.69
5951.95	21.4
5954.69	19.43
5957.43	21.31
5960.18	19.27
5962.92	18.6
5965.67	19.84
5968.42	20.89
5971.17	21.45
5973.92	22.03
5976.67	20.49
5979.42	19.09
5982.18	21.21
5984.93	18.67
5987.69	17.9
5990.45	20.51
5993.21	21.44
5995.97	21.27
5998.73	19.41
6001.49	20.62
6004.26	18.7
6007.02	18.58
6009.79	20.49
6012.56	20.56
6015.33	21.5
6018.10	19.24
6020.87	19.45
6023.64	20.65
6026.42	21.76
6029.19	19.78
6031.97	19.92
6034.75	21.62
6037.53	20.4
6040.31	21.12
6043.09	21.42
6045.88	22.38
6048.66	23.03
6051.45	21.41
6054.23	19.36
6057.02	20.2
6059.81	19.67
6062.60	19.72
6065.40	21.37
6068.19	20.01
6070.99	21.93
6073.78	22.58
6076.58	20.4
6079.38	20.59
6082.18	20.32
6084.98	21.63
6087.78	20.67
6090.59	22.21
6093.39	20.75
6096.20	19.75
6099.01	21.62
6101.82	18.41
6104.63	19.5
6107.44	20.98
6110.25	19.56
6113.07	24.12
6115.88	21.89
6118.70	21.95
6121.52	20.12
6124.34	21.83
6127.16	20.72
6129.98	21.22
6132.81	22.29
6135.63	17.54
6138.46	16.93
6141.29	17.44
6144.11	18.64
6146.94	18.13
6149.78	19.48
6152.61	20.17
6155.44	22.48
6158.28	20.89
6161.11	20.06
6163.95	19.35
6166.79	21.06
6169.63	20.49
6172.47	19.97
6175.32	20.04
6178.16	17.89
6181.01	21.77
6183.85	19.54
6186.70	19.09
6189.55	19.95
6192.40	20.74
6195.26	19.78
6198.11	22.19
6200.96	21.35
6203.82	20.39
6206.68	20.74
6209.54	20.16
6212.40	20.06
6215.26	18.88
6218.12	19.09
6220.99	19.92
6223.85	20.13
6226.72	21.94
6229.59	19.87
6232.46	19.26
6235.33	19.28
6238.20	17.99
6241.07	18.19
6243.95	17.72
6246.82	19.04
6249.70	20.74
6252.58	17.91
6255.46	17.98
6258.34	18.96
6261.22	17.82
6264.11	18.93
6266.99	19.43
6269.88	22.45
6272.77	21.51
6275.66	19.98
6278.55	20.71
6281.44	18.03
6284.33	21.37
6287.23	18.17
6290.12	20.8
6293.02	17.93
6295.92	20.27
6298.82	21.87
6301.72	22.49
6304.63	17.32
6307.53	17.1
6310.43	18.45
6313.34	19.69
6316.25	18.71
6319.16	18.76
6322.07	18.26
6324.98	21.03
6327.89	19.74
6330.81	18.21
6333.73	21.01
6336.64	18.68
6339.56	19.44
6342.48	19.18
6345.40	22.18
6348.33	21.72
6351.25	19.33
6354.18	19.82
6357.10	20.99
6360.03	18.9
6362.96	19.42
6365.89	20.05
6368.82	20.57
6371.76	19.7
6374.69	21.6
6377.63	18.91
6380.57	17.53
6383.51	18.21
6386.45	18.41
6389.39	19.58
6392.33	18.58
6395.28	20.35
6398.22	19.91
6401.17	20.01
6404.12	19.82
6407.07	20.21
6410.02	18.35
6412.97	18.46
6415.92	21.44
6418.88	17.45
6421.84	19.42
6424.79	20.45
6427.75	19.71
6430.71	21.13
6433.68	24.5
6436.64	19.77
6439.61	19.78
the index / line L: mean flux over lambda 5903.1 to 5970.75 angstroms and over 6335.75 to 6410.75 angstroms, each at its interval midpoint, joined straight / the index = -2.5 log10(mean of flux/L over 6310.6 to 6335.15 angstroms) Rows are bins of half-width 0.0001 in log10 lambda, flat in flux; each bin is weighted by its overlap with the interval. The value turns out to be 0.022 mag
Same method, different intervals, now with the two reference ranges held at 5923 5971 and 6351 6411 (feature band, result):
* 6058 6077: -0.04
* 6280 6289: 0.03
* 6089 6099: -0.05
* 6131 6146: 0.08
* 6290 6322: 0.02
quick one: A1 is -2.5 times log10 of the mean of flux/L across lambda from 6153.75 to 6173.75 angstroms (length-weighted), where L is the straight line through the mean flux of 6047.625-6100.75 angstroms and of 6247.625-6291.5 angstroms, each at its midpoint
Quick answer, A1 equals -0.02 mag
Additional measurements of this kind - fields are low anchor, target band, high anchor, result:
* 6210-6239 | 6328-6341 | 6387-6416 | 0.01 mag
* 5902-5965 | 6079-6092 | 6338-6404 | -0.05 mag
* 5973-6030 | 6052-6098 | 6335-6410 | -0.04 mag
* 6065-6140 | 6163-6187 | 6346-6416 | 0.03 mag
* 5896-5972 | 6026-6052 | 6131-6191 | -0.06 mag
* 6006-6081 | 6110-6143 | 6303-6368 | -0.01 mag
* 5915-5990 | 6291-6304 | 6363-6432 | -0.04 mag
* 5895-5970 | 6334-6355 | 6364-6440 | -0.01 mag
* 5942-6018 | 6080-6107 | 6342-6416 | -0.03 mag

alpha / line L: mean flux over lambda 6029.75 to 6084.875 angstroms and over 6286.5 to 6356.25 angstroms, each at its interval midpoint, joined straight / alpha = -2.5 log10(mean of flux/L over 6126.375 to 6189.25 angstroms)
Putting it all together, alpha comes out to 0.03 mag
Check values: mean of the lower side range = 20.9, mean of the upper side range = 19.6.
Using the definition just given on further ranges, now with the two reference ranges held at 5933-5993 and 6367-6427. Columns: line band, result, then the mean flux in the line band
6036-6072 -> -0.055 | 20.9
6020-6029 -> -0.035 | 20.6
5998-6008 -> 0.033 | 19.4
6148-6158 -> -0.046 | 20.6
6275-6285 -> -0.018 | 19.9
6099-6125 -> -0.060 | 20.9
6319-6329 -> 0.000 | 19.5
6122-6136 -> -0.060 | 20.9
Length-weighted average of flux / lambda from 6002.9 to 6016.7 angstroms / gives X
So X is 20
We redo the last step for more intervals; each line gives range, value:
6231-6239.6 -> 18.9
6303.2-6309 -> 17.2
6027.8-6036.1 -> 20.4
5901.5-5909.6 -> 20.6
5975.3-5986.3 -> 19.9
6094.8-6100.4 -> 20.7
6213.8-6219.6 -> 19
